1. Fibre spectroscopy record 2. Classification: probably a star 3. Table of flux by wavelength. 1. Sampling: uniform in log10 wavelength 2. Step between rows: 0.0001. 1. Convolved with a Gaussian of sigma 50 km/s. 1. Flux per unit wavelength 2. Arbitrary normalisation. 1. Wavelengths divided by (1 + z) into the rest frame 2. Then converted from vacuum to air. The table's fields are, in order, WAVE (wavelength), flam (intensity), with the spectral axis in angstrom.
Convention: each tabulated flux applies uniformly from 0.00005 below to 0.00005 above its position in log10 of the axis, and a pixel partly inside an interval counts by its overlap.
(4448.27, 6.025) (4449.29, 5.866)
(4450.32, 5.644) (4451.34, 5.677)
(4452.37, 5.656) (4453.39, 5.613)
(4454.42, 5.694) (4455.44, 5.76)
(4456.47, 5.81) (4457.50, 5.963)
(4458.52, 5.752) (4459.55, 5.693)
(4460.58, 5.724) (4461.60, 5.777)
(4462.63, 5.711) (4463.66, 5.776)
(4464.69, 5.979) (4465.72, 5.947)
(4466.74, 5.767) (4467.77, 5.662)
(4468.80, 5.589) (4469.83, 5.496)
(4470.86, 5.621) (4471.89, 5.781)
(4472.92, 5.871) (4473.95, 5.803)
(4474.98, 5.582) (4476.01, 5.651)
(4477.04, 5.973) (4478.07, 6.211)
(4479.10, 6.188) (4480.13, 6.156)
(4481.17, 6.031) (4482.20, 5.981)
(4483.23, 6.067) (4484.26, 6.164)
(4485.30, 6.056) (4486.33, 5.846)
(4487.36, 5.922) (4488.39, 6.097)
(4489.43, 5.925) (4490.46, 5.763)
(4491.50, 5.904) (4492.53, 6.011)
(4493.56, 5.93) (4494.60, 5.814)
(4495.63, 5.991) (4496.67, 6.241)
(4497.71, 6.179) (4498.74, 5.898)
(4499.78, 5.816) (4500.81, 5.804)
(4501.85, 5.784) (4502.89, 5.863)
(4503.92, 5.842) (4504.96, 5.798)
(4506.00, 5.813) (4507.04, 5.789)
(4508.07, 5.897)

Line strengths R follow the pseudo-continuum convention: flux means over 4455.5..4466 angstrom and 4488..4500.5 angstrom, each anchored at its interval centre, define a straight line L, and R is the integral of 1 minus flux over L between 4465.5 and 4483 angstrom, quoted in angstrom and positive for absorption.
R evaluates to 0.1 angstrom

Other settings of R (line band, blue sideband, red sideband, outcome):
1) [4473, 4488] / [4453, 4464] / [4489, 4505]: -0.3 angstrom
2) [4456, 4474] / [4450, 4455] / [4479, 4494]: 0.1 angstrom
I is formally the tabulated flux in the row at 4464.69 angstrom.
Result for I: 5.979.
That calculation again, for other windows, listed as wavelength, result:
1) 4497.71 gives 6.179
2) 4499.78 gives 5.816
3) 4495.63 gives 5.991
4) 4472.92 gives 5.871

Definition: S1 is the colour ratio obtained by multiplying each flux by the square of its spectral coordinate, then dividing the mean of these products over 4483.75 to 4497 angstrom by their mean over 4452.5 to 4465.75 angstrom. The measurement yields 1.0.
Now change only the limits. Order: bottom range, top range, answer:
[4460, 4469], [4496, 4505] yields 1.04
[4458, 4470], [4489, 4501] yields 1.05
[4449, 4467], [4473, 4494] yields 1.05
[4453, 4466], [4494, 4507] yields 1.04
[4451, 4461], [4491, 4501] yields 1.06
